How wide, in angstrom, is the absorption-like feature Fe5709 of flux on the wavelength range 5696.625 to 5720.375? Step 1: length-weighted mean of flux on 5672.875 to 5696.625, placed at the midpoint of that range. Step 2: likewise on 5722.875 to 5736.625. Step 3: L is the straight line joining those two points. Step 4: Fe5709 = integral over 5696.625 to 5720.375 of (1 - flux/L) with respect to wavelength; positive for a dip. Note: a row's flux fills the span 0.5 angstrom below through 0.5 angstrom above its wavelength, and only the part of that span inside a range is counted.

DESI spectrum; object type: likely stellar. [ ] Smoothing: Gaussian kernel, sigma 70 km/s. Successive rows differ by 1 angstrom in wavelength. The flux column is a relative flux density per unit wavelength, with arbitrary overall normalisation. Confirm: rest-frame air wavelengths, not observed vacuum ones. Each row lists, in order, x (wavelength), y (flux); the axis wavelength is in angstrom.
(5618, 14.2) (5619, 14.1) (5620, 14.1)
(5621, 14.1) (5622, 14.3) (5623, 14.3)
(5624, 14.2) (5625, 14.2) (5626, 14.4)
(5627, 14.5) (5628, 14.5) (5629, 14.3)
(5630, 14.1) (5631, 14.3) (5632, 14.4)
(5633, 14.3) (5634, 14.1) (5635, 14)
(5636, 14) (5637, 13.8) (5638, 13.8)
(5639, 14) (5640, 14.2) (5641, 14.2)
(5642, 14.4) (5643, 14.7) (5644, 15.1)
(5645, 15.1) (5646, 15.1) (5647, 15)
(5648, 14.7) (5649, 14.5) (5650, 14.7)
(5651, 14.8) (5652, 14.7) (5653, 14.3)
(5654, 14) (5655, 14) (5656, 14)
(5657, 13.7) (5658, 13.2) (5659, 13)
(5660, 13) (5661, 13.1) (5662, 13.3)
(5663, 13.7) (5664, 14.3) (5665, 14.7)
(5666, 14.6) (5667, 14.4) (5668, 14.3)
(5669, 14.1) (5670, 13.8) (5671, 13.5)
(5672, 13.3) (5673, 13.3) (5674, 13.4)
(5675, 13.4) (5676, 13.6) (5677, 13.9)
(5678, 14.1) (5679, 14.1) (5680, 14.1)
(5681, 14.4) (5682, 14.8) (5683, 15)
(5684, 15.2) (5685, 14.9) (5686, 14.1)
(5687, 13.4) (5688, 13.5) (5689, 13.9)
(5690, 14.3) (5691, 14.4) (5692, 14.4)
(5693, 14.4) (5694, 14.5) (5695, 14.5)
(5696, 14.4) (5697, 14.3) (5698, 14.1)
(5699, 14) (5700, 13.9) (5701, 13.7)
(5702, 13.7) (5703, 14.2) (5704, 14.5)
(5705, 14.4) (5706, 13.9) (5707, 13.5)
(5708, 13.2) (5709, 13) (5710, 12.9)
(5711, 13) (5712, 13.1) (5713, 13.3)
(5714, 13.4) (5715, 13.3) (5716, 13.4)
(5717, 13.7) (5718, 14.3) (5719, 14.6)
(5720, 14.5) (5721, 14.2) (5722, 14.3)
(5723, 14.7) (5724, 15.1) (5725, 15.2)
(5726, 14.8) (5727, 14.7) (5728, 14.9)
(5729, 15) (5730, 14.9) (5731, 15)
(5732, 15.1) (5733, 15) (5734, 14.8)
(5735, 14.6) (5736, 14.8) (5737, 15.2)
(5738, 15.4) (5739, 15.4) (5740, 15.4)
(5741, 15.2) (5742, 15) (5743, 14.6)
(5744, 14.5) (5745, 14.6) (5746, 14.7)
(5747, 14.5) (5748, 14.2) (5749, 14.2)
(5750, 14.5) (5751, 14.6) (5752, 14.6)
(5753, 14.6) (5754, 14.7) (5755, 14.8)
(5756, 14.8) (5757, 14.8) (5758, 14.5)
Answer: 1.34 angstrom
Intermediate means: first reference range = 14.2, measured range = 13.7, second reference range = 14.9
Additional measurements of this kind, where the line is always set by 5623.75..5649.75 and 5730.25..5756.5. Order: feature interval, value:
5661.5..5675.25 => 0.6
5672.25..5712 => 1.7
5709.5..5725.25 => 0.8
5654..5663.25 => 0.6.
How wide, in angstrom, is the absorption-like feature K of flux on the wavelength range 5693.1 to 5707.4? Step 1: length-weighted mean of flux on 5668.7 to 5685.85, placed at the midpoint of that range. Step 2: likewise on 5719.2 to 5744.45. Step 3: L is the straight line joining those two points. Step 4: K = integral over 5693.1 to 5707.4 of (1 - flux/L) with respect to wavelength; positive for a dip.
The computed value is 0.28 angstrom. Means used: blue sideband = 14.1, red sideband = 14.9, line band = 14.1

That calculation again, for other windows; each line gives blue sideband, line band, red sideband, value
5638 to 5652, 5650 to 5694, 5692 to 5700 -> 1.3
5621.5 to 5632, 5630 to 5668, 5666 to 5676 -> -0.4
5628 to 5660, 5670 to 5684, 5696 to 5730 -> 0.2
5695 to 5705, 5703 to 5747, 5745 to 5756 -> -0.2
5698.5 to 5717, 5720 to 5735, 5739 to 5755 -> -0.7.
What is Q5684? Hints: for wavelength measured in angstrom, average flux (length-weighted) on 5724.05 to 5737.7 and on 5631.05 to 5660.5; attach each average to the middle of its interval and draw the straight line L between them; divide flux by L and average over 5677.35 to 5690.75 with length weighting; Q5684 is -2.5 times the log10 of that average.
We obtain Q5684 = 0.02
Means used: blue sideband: 14.2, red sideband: 14.9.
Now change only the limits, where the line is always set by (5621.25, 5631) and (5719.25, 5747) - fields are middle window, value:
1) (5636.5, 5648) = -0.01 mag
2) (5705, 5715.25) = 0.11 mag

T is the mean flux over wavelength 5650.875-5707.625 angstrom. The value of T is 14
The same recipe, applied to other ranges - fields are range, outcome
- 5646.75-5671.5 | 14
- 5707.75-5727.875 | 14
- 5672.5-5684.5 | 14.1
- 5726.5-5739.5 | 15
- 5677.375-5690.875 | 14.3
